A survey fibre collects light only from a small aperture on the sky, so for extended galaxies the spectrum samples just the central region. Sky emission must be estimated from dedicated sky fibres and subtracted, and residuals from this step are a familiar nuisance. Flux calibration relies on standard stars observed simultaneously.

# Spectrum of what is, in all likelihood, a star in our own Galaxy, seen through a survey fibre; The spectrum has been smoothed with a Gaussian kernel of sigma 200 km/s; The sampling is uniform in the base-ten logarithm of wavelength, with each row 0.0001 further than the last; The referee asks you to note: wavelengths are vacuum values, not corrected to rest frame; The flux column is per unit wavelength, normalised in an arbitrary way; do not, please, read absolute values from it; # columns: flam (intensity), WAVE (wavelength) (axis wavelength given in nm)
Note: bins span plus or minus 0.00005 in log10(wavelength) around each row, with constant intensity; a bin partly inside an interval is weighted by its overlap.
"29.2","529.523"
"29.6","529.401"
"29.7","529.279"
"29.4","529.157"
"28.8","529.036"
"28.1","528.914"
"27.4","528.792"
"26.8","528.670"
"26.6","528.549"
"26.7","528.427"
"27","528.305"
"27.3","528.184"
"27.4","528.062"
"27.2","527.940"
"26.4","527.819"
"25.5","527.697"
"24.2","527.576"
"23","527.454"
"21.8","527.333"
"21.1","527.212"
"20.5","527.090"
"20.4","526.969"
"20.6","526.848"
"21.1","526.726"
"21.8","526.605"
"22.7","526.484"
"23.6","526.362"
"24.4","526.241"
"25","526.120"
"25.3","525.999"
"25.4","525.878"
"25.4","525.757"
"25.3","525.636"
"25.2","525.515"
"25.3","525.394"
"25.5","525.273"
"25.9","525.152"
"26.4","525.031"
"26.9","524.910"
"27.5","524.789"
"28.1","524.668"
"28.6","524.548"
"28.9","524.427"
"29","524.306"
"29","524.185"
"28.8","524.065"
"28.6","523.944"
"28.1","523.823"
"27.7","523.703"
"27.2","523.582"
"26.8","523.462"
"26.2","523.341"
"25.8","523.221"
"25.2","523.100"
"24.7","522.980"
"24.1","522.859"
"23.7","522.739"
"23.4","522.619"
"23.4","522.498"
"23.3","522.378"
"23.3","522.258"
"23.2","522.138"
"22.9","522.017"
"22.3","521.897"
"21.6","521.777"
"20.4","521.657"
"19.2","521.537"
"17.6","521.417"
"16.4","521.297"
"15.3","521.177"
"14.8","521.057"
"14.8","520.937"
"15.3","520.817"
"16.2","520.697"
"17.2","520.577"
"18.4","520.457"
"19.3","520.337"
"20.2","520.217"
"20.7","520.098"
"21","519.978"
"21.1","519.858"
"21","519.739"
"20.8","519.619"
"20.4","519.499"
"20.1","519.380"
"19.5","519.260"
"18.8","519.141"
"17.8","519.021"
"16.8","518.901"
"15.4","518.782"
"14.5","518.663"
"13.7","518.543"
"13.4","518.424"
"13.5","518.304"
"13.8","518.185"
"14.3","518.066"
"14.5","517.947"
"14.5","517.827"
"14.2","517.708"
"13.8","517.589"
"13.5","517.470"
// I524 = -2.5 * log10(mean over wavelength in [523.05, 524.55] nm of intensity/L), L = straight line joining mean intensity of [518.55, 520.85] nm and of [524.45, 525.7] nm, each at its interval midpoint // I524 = -0.124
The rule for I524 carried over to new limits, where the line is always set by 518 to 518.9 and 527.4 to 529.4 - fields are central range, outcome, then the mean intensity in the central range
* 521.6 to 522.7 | -0.190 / 22.7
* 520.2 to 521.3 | 0.034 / 16.7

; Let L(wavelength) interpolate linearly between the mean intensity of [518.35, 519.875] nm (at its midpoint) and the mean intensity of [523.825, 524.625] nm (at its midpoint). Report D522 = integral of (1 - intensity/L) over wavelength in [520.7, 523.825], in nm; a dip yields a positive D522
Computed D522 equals 0.35 nm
